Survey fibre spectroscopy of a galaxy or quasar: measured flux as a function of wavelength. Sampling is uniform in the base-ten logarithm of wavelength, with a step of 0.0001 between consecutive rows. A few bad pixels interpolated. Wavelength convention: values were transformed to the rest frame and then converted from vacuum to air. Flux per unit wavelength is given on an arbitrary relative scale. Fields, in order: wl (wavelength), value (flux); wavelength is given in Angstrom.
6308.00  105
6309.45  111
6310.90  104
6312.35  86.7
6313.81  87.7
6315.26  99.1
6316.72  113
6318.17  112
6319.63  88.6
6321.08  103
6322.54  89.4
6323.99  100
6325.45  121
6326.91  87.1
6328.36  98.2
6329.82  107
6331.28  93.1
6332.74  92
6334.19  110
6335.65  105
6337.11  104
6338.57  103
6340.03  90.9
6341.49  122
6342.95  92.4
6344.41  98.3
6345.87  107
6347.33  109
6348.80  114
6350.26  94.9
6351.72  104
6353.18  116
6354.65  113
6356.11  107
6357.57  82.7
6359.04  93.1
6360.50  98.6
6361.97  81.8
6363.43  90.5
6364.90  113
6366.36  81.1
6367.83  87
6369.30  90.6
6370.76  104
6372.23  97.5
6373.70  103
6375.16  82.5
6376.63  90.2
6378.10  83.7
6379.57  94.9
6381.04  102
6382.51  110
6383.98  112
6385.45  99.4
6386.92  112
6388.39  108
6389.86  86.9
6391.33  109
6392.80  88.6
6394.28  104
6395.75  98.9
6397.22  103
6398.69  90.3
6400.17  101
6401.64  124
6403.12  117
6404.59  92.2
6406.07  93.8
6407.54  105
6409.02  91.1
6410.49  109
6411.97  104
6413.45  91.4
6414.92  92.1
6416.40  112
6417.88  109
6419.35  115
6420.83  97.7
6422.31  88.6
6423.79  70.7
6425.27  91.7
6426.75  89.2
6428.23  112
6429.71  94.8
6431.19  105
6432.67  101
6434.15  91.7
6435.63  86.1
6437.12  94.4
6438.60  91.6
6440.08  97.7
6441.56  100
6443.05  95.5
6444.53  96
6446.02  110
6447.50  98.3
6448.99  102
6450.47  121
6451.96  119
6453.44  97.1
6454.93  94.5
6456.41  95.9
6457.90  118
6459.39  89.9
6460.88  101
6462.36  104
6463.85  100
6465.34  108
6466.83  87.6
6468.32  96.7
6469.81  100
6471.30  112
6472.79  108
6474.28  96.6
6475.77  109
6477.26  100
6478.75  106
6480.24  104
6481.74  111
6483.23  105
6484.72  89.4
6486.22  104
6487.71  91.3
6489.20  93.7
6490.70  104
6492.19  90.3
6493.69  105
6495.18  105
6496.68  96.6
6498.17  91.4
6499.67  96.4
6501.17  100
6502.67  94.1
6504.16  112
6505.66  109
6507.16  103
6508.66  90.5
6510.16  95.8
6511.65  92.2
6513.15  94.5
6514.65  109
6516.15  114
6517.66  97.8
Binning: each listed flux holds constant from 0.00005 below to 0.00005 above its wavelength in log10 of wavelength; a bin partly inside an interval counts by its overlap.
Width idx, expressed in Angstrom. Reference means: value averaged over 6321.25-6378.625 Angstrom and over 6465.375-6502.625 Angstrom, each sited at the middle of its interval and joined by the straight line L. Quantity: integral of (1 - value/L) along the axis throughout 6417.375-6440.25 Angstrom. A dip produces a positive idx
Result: 0.9 Angstrom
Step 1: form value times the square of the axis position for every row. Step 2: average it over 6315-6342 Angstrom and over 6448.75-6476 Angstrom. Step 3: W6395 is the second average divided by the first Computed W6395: 1.1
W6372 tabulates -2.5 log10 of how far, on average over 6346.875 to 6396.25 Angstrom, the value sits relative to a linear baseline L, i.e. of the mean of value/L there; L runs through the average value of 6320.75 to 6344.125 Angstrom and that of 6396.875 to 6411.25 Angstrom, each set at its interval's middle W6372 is 0.033 mag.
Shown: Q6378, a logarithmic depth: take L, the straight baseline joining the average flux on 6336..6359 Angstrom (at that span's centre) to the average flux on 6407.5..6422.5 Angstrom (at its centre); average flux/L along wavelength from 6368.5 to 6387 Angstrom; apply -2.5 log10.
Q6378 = 0.050 mag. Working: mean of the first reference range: 104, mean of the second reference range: 102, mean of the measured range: 98.1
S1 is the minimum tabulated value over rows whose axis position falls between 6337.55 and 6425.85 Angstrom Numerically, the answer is 70.7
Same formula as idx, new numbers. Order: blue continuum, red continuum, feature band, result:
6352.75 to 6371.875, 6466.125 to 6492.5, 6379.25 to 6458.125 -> -1.7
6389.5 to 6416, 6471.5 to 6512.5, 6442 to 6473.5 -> -0.7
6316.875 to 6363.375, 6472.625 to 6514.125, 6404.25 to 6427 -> 0.7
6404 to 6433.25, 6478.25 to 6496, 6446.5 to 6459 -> -0.7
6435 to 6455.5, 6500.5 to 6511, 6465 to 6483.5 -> -0.5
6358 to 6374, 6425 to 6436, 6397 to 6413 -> -1.1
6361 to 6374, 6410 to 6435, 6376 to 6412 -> -1.9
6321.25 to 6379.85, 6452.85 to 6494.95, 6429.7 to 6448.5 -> 0.6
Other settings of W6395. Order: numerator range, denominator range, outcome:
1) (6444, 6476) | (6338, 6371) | 1.07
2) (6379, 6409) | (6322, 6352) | 1.02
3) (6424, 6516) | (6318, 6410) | 1.03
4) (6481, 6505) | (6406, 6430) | 1.04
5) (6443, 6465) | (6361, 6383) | 1.13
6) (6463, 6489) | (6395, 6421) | 1.01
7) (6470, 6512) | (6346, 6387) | 1.06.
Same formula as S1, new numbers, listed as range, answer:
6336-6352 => 90.9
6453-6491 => 87.6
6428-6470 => 86.1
